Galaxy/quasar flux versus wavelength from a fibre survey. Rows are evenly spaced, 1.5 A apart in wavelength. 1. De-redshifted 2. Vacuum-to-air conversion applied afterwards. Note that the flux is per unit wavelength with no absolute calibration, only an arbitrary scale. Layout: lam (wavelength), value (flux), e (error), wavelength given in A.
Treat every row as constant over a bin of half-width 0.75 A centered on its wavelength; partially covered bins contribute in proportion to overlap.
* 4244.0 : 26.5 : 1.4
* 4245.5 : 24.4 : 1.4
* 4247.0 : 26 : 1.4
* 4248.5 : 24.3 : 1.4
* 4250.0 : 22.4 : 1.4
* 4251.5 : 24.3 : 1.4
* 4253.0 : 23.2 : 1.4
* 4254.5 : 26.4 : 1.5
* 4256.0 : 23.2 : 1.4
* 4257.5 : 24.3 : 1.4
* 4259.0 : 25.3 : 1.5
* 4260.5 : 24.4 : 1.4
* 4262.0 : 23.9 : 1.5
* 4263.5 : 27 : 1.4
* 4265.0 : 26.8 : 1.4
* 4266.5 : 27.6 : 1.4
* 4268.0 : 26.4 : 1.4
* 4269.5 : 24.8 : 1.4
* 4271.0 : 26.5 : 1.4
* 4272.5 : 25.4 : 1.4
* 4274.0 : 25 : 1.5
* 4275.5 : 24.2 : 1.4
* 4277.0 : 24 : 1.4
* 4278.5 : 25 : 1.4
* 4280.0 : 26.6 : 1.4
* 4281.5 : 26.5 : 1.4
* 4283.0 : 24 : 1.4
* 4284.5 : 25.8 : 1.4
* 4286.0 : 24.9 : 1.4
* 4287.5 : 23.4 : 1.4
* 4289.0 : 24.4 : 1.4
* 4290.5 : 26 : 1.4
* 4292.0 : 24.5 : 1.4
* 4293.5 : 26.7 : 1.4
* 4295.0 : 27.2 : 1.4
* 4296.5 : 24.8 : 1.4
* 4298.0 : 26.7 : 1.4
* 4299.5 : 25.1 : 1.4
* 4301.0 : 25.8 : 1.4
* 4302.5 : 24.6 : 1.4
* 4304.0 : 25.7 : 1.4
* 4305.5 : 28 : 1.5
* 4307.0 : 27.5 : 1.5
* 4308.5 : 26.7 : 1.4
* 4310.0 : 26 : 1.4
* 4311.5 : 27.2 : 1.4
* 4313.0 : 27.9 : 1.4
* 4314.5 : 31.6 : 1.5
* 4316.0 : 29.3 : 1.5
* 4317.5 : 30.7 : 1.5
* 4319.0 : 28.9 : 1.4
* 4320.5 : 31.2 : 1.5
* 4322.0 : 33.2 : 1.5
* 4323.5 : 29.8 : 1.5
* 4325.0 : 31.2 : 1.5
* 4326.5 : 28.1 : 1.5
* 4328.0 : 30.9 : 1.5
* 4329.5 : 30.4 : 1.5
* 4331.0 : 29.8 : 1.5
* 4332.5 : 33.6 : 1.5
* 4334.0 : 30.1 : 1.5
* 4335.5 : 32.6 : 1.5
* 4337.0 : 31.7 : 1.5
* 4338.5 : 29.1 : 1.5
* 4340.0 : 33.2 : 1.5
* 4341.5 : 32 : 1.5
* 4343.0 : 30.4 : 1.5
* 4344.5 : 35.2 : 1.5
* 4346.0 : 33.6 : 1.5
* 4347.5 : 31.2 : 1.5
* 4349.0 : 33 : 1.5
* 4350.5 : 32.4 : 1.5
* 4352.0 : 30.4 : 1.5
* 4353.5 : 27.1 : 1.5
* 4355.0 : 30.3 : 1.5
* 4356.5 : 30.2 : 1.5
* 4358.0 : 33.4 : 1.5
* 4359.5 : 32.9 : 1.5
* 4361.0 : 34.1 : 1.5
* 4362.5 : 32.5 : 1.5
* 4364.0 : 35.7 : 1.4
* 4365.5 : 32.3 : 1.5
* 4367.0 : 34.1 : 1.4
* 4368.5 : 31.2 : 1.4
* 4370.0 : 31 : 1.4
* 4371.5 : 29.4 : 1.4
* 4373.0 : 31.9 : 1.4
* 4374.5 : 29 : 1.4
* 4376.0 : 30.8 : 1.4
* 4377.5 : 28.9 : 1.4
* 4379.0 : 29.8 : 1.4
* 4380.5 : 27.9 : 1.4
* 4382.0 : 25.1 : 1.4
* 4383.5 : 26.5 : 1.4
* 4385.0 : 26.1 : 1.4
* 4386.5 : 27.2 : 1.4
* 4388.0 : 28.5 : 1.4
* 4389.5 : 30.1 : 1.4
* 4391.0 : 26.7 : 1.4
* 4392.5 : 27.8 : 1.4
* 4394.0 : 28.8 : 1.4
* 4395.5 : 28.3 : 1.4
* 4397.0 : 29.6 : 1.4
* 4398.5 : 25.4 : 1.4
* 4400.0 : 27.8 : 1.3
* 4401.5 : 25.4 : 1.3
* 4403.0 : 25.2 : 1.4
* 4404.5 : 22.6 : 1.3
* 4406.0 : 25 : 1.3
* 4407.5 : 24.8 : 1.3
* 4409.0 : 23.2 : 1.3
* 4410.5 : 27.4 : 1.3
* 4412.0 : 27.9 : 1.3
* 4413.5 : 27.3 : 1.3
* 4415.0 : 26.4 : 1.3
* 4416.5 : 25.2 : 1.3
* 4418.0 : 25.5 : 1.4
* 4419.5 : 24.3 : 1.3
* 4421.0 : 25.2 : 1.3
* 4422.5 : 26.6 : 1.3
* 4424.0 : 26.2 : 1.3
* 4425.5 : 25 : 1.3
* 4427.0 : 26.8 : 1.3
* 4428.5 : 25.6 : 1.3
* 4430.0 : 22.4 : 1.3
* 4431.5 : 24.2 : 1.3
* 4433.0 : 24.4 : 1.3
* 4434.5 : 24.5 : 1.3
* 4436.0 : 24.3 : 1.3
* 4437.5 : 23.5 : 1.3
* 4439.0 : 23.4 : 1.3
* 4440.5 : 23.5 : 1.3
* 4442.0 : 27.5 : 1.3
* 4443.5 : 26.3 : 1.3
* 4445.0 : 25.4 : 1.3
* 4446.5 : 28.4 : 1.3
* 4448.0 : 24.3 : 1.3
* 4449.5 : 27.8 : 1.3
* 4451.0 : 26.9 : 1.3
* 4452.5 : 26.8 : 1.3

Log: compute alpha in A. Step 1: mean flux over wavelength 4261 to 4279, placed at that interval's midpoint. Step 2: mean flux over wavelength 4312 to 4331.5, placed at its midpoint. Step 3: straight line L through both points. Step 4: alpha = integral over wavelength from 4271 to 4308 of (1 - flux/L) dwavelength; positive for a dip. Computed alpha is 2.39 A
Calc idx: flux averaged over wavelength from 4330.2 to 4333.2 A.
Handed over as 31.6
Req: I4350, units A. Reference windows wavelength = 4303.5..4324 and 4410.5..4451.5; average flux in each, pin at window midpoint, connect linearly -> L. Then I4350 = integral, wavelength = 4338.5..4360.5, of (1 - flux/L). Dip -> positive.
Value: -3.1 A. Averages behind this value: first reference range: 28.9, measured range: 31.7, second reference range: 25.5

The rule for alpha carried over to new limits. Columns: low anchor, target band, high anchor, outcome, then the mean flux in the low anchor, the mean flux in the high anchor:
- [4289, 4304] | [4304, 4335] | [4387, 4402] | -3.98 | 25.6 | 27.9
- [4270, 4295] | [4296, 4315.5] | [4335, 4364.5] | 0.57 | 25.2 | 32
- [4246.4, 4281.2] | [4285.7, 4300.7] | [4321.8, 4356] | 1.15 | 25.1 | 31.2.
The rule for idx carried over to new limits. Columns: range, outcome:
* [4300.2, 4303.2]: 25.2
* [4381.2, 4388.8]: 26.7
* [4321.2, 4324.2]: 31.5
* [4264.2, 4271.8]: 26.4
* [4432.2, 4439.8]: 24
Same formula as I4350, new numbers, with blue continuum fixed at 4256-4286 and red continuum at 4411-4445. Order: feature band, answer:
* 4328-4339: -2.49 A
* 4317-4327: -2.03 A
